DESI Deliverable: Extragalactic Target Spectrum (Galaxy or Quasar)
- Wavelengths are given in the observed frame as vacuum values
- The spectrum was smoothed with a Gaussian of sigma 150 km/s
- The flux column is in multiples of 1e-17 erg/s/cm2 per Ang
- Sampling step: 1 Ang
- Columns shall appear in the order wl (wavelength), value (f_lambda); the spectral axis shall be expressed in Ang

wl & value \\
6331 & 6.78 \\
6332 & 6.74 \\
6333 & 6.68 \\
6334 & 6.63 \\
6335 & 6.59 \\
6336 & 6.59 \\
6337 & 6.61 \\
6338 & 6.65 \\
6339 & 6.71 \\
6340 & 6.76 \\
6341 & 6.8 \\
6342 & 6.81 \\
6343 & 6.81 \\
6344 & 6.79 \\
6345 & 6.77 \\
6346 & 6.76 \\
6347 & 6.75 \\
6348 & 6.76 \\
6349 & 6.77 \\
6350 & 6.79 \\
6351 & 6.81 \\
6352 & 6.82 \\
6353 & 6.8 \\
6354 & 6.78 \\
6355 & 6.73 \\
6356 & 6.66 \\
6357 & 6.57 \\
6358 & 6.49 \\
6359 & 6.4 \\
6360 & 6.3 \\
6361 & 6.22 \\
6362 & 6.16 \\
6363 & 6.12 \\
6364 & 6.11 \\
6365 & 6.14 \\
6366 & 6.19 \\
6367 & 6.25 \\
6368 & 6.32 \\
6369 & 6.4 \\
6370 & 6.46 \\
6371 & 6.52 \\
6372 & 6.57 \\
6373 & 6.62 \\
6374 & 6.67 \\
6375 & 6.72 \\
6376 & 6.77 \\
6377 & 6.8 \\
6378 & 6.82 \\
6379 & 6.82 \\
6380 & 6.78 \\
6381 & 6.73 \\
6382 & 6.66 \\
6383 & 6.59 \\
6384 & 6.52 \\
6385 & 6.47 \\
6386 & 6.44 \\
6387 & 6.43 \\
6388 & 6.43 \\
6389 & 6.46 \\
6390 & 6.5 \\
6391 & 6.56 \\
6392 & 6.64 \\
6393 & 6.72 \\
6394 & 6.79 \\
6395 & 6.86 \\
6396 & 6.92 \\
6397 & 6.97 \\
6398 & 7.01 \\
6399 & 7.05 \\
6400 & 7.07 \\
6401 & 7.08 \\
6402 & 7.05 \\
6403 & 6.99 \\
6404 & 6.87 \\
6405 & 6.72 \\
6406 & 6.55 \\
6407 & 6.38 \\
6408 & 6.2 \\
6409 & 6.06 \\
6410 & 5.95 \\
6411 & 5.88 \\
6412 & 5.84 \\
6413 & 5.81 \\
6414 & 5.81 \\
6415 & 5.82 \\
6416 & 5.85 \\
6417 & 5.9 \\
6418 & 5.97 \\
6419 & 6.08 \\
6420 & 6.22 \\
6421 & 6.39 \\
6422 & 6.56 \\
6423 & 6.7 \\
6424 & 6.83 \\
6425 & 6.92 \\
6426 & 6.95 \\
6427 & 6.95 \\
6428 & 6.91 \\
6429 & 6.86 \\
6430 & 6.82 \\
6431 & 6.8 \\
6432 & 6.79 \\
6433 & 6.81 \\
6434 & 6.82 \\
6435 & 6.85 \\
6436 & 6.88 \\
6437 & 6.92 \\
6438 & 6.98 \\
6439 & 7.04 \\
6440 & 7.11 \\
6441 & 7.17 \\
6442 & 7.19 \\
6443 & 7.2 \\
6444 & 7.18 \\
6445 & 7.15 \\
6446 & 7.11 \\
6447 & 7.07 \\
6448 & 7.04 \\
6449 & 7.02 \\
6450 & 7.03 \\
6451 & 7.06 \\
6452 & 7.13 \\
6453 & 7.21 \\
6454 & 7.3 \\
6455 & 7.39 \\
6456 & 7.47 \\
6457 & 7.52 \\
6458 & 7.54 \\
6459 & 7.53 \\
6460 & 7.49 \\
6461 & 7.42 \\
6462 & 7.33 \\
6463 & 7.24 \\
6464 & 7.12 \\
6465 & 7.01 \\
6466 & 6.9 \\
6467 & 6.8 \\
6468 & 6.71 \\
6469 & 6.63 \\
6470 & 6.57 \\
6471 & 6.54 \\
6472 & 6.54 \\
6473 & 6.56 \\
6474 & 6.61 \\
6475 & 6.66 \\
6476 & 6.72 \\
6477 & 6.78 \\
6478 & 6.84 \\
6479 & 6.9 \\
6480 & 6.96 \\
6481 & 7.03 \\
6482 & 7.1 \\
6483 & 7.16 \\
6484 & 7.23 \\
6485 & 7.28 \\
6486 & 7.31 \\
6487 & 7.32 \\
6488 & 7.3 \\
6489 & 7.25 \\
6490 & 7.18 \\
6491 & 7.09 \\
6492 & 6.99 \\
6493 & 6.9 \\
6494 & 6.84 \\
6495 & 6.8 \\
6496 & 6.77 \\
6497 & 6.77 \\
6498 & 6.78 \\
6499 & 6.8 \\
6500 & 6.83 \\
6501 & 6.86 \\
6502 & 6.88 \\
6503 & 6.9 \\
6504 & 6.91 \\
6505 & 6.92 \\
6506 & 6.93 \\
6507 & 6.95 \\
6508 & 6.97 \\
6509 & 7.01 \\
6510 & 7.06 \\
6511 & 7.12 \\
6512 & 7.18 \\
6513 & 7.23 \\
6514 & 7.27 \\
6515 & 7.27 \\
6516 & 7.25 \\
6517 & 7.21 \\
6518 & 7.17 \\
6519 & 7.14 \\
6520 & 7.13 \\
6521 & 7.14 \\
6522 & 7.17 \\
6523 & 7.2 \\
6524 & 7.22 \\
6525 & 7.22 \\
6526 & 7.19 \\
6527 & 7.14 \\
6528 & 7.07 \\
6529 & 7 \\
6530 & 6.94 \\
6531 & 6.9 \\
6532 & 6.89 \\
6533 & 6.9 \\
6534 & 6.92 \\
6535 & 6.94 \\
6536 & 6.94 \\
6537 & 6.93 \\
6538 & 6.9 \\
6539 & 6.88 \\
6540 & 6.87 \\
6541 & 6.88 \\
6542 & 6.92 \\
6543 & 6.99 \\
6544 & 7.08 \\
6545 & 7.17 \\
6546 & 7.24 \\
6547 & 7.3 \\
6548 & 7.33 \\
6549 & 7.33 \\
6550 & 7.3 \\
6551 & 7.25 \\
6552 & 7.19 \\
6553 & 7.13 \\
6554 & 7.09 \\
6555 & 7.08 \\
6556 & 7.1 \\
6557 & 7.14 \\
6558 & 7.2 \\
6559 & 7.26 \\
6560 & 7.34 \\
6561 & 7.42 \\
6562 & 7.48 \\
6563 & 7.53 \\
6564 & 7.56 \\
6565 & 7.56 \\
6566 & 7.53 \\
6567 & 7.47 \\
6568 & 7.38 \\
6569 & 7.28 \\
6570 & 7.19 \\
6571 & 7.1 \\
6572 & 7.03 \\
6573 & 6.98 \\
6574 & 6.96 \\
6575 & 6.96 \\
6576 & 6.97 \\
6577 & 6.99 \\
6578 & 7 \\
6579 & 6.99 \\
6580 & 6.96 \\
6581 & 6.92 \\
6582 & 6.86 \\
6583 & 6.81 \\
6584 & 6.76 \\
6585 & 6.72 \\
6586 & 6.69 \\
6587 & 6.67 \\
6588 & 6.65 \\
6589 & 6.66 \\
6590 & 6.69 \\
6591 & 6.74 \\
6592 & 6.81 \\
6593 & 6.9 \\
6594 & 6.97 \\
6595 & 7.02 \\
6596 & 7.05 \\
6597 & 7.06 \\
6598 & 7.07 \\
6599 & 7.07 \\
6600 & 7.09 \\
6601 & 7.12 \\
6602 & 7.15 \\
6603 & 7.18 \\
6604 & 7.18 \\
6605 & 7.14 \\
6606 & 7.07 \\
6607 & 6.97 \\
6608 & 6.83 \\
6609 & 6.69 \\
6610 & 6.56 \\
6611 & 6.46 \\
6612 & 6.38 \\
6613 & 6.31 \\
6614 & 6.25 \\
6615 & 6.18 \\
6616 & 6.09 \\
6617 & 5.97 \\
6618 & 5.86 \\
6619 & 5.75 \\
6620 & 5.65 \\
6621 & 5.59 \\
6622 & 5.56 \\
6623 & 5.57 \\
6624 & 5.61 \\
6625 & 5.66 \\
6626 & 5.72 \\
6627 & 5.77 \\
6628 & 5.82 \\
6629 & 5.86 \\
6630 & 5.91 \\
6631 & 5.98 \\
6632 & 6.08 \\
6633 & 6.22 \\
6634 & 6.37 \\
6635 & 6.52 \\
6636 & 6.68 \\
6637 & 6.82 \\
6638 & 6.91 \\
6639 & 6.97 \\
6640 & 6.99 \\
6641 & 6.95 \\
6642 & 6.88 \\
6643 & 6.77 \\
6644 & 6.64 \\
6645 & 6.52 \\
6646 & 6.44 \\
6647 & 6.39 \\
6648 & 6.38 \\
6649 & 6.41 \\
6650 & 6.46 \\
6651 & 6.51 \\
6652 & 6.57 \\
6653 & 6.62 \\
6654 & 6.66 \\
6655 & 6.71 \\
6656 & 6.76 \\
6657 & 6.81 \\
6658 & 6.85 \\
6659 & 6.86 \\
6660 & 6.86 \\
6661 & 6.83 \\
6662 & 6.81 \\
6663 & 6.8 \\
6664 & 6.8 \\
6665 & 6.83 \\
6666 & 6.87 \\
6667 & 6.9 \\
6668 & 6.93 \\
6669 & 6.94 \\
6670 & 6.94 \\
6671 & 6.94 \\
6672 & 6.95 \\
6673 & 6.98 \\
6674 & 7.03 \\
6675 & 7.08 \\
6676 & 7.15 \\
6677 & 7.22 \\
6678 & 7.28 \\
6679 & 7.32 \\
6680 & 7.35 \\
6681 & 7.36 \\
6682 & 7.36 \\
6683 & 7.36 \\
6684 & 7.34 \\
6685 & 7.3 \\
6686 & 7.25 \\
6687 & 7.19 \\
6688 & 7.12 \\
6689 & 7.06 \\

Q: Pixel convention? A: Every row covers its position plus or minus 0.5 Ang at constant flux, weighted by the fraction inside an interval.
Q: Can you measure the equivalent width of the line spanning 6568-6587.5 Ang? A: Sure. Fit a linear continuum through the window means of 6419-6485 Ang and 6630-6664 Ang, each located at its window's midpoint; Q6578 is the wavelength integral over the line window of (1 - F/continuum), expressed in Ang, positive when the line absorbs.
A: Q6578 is -0.6 Ang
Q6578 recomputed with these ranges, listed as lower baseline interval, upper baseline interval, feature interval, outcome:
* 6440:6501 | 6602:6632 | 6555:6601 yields -4.5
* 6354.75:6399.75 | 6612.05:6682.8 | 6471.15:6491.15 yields -1.3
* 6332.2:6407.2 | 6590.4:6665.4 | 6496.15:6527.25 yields -2.2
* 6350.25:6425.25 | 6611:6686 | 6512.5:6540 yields -2.2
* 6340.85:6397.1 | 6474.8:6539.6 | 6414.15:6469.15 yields -0.7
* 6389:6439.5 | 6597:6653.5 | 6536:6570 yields -3.8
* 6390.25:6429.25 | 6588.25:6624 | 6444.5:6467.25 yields -2.4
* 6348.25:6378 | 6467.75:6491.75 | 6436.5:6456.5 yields -1.0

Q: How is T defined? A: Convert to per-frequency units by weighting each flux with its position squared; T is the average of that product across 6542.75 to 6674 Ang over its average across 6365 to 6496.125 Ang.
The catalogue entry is 1.1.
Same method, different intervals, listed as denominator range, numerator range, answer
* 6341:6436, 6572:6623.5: 1.08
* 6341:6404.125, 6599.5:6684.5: 1.08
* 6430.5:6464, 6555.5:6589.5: 1.03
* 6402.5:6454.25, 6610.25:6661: 1.01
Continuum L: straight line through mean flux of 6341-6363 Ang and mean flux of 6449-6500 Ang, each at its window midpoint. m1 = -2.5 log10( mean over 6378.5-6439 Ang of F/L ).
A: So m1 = 0.04 mag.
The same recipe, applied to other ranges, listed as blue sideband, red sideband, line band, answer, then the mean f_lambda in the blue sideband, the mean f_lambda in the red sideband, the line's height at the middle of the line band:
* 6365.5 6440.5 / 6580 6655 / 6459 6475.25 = -0.05 mag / 6.59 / 6.53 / 6.57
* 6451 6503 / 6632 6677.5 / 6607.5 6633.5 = 0.14 mag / 7.02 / 6.76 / 6.81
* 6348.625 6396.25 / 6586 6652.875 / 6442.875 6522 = -0.08 mag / 6.56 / 6.5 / 6.53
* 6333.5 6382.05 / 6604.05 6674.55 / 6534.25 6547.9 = -0.08 mag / 6.6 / 6.5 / 6.53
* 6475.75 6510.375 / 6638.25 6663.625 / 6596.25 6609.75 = -0.04 mag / 6.98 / 6.7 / 6.79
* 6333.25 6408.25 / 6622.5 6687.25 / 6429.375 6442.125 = -0.04 mag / 6.64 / 6.7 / 6.65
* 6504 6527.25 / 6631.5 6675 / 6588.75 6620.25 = 0.03 mag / 7.13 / 6.73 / 6.87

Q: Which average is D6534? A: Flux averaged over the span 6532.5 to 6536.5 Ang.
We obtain 6.93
